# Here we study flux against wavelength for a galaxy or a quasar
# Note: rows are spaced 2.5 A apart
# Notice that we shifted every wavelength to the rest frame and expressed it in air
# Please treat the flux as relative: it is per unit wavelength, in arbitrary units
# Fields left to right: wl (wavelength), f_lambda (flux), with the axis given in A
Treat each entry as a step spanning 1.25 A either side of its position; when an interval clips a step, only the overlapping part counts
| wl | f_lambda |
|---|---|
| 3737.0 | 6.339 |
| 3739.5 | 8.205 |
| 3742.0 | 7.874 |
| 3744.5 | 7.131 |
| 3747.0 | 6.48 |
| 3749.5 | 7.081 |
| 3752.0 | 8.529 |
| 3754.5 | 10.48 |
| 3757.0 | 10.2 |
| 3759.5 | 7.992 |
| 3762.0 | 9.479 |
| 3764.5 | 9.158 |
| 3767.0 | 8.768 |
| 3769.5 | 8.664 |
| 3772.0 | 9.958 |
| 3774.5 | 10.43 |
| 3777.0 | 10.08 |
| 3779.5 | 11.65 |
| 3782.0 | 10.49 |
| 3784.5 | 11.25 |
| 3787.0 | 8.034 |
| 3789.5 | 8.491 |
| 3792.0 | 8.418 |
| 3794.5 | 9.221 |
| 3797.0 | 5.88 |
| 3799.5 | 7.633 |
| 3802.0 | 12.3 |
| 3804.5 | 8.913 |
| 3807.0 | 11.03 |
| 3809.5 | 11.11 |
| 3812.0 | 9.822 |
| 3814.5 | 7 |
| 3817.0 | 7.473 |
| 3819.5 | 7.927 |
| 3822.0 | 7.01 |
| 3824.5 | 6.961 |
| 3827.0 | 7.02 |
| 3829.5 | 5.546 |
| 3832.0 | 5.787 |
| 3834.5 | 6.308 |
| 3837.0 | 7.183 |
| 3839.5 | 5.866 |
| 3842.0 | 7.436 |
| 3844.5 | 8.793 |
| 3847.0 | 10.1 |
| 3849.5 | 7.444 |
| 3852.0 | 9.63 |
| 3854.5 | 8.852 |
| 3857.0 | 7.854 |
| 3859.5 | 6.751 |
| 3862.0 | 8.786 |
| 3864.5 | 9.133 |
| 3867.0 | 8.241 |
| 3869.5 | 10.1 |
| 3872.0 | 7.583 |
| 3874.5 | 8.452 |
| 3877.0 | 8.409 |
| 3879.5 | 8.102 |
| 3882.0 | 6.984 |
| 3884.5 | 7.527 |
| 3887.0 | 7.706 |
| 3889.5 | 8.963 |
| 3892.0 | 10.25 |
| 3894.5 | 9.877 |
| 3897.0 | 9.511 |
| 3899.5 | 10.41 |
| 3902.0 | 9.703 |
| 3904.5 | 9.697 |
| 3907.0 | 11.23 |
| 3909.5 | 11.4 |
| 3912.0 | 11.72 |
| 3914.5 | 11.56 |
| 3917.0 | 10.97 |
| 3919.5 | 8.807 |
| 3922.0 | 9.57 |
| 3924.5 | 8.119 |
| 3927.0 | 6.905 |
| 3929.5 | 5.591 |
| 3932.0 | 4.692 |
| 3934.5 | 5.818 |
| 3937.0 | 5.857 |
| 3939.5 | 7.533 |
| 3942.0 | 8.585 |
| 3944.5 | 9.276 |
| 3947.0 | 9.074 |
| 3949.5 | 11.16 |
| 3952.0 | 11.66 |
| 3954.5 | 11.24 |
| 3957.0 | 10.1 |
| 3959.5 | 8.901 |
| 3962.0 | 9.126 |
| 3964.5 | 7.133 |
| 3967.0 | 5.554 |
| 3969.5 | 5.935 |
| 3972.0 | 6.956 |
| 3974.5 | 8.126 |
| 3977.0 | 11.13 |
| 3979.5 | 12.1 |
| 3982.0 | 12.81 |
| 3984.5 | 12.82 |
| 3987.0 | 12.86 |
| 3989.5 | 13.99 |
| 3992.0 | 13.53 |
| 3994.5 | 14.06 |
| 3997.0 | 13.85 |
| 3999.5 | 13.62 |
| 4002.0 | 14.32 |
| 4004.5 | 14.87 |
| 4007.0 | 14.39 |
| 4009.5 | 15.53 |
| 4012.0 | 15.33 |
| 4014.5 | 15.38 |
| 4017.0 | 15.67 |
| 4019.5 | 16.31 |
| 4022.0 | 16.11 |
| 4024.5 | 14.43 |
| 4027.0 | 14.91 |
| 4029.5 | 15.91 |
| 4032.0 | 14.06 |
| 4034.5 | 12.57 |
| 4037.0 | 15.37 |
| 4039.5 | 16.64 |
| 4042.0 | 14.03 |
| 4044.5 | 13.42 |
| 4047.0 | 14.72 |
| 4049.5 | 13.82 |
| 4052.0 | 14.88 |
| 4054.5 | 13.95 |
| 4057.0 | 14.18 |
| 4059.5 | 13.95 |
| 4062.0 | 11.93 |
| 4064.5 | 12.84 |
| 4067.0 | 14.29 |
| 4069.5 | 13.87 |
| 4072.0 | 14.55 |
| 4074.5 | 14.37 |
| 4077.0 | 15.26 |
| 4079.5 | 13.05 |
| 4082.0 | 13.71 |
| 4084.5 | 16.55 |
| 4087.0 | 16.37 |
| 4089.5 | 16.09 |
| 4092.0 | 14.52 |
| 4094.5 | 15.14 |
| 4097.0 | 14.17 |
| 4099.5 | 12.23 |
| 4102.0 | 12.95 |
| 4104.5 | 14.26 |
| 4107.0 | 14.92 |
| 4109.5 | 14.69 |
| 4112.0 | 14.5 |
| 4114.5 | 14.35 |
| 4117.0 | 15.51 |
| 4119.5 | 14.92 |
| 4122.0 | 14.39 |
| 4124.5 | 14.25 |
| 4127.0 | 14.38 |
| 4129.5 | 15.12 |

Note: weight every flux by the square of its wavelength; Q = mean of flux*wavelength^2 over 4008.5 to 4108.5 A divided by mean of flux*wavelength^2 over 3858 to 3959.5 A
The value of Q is 1.76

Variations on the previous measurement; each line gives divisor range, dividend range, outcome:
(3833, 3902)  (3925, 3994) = 1.16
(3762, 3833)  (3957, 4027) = 1.56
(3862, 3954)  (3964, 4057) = 1.58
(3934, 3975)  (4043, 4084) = 1.76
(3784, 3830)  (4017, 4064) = 1.93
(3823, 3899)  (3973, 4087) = 1.91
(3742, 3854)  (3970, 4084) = 1.82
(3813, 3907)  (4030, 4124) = 1.96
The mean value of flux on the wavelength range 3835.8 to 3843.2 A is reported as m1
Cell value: 6.82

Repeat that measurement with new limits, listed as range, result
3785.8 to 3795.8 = 8.53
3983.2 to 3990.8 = 13.2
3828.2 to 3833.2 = 5.68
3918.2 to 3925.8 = 8.83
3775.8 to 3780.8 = 10.9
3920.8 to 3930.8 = 7.52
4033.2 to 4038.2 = 14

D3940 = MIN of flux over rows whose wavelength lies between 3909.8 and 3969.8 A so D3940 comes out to 4.692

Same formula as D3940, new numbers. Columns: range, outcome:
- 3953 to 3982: 5.554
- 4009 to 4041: 12.57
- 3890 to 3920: 8.807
